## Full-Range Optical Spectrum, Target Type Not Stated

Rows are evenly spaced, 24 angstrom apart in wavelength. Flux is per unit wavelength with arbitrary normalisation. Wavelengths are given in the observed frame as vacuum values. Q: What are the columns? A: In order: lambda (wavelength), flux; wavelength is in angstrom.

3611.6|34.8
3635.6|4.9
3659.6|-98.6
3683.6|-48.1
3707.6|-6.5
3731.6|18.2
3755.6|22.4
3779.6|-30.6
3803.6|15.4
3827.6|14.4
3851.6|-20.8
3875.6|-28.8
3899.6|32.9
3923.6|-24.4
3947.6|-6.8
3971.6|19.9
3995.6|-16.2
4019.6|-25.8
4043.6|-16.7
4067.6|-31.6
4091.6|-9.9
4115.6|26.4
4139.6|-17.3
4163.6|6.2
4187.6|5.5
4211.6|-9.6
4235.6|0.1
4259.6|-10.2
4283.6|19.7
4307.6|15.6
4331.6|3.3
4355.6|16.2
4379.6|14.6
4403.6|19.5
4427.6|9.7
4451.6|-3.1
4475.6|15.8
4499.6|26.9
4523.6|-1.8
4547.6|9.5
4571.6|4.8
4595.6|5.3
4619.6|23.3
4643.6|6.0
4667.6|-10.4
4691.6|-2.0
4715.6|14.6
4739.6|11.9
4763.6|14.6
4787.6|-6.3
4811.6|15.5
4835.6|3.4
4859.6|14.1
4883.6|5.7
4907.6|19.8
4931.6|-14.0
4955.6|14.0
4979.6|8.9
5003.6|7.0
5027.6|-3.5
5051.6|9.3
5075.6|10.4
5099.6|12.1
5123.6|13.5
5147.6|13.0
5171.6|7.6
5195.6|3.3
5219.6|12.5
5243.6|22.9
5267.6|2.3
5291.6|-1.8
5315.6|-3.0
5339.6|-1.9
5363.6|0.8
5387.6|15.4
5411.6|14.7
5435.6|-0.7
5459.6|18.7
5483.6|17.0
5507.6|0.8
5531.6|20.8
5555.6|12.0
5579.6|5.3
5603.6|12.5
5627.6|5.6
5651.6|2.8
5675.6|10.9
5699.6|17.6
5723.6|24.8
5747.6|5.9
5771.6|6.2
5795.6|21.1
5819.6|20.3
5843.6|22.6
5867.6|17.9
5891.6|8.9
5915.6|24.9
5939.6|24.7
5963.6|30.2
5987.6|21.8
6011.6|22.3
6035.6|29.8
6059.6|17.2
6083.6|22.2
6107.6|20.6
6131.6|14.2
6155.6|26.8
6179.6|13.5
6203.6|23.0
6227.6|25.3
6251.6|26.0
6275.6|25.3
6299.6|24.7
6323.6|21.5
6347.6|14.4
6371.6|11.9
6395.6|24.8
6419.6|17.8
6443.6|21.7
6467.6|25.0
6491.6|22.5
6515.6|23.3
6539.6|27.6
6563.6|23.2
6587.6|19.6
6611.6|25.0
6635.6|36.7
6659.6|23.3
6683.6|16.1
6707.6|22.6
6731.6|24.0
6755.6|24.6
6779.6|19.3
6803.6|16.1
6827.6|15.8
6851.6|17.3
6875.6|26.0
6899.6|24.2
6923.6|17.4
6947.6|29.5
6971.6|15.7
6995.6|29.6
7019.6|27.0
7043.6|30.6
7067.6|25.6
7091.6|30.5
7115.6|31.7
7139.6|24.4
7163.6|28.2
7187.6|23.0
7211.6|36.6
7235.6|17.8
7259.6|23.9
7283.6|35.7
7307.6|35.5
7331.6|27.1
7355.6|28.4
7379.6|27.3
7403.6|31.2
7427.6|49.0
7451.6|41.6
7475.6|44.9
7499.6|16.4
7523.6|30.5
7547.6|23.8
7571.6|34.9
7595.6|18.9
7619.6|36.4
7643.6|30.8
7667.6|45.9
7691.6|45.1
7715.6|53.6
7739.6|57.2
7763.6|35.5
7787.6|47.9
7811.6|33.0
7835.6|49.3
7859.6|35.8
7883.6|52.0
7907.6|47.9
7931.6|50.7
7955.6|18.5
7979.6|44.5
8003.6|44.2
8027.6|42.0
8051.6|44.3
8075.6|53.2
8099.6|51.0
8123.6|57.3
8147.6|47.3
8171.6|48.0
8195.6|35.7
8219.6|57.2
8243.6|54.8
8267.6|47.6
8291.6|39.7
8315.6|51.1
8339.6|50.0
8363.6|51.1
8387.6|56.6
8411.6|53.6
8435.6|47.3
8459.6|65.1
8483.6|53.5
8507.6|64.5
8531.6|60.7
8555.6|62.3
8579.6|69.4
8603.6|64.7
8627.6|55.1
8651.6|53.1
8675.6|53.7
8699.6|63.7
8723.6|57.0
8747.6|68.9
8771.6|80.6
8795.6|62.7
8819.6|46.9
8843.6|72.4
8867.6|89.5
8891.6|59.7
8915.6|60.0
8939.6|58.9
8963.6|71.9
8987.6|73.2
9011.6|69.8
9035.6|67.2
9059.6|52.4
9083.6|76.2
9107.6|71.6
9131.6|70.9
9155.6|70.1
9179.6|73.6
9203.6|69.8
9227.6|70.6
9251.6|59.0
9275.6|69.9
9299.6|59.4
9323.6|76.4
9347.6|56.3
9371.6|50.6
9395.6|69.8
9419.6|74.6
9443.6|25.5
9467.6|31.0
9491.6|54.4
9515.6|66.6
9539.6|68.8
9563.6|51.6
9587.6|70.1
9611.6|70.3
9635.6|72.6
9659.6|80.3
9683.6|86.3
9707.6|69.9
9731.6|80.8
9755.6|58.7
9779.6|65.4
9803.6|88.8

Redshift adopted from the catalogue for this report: 0.904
